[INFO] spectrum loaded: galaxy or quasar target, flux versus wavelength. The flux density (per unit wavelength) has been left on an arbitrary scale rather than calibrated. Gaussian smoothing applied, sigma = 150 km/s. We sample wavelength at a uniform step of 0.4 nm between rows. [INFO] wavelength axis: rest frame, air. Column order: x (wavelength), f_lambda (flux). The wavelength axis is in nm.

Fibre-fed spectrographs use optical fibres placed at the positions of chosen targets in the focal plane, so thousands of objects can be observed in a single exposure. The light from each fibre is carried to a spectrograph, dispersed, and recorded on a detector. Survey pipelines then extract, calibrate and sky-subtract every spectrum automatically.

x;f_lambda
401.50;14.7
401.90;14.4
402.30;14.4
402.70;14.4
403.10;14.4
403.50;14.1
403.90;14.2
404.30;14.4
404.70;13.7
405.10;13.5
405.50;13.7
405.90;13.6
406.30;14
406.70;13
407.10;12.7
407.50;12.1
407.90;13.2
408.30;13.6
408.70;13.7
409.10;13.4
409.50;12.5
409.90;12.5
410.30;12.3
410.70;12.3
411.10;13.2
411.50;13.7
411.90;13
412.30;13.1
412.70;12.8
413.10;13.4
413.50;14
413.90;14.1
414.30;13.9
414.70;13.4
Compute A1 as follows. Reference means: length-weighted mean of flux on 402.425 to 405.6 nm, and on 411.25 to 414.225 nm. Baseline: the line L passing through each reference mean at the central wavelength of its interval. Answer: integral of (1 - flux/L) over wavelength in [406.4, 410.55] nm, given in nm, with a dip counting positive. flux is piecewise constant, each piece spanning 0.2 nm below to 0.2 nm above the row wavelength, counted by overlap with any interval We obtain 0.253 nm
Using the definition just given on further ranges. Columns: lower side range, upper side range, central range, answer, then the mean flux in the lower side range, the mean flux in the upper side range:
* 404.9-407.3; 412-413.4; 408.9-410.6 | 0.08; 13.4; 13.2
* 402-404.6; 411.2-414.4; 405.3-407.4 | 0.10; 14.3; 13.5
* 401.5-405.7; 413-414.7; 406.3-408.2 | 0.15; 14.1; 13.8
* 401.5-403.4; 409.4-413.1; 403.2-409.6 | 0.11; 14.4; 12.9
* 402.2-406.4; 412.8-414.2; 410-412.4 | 0.16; 14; 13.8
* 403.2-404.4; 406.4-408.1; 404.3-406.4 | -0.02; 14.2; 12.8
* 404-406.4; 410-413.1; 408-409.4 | -0.01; 13.8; 12.9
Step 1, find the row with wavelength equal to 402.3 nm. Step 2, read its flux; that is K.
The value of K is 14.4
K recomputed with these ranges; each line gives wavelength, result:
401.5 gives 14.7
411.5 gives 13.7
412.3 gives 13.1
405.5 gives 13.7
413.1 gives 13.4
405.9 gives 13.6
